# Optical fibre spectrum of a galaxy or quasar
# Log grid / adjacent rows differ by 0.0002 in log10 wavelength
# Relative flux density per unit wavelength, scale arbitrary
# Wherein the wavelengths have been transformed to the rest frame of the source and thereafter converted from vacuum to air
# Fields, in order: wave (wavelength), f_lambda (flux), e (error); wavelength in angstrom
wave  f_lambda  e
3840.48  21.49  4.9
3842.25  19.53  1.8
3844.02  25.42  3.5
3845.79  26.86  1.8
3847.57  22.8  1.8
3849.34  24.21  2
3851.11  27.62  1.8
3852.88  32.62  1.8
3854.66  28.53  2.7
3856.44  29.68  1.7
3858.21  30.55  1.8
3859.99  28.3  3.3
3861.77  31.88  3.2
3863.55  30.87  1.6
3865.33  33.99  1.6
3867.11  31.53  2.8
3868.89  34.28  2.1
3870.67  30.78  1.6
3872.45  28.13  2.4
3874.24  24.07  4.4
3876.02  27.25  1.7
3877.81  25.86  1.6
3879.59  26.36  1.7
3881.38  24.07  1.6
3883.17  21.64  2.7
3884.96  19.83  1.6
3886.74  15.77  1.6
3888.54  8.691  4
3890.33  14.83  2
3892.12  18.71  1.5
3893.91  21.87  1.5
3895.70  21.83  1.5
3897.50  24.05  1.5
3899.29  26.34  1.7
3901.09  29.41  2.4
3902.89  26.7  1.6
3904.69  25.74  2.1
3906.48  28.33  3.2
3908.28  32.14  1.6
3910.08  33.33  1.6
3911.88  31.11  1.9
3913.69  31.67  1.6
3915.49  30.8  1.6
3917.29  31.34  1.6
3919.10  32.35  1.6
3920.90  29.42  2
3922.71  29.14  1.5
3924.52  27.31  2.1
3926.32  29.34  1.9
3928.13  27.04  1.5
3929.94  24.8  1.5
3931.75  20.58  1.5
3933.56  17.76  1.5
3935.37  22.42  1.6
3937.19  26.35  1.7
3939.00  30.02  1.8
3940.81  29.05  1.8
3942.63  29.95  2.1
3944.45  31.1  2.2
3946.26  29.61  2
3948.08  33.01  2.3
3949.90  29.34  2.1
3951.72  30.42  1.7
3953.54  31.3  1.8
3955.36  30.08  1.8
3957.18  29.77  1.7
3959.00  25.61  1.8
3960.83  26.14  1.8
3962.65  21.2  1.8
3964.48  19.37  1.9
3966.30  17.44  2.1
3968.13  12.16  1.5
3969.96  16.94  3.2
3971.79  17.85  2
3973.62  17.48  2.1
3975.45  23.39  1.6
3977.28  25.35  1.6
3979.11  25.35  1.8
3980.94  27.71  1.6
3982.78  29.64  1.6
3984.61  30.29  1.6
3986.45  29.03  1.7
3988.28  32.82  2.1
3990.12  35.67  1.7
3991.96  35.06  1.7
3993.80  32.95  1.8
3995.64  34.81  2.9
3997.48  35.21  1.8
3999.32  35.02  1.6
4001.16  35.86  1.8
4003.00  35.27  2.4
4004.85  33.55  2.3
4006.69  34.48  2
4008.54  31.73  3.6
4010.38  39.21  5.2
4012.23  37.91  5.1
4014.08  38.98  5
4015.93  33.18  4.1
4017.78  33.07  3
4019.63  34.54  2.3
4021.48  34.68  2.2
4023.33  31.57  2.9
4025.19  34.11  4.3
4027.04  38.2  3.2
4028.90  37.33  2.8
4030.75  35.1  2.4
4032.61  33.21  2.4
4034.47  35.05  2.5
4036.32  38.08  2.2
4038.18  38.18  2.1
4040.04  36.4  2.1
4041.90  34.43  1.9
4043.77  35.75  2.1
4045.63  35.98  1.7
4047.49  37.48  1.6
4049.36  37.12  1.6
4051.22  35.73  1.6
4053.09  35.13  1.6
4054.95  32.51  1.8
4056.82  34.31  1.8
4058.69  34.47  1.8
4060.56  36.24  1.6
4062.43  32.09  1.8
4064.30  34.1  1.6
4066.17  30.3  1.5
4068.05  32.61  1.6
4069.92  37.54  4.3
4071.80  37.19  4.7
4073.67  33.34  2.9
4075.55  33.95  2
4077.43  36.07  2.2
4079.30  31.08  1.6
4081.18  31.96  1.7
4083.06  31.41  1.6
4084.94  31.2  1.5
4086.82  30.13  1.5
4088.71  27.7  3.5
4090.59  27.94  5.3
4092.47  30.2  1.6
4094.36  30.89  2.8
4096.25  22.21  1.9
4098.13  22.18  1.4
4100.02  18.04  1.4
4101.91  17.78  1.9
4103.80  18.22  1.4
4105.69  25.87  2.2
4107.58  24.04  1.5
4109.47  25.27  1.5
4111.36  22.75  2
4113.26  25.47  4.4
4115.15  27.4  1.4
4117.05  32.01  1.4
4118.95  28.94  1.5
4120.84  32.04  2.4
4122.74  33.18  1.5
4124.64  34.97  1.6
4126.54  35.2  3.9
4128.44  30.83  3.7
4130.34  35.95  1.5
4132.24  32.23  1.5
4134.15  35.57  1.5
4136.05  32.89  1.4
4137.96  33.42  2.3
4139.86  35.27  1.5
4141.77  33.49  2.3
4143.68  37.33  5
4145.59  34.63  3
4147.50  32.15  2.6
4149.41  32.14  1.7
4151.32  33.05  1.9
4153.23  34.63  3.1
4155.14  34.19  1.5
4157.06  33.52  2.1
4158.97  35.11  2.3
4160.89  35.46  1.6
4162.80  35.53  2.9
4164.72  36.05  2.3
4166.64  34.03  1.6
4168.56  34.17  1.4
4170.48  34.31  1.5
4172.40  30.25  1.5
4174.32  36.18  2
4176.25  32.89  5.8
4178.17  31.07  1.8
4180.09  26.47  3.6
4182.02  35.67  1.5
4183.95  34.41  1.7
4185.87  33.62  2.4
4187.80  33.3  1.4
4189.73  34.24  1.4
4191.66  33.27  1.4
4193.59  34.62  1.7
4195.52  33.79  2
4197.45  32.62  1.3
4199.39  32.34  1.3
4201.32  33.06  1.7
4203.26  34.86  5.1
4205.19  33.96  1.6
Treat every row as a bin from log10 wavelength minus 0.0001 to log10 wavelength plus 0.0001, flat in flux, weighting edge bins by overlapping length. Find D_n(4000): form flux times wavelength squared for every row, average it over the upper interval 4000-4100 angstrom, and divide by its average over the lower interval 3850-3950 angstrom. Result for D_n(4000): 1.34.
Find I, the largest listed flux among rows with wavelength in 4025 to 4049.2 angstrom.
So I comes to 38.2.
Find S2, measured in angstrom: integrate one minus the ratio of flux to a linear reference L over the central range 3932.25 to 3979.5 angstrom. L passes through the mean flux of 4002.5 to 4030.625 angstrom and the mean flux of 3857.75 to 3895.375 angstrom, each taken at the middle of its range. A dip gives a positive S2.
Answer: 8.90 angstrom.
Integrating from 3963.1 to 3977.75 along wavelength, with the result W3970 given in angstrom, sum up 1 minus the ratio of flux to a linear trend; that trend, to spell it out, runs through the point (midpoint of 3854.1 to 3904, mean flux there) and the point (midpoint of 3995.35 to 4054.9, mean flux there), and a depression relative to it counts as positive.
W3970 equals 6.1 angstrom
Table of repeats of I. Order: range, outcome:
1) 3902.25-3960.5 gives 33.33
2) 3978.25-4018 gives 39.21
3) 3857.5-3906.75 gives 34.28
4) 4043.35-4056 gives 37.48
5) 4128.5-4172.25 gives 37.33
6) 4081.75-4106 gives 31.41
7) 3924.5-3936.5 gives 29.34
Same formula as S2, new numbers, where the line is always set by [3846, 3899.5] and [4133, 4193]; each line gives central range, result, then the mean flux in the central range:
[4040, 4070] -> -3.9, 34.7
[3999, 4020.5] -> -4.2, 35.2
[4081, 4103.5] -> 3.8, 26.4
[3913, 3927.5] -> -1.7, 30.1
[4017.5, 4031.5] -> -2.4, 34.9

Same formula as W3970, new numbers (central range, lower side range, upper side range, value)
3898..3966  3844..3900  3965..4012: -1.57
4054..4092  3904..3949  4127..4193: -1.15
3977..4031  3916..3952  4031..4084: -3.12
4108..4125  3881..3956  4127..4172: 2.21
